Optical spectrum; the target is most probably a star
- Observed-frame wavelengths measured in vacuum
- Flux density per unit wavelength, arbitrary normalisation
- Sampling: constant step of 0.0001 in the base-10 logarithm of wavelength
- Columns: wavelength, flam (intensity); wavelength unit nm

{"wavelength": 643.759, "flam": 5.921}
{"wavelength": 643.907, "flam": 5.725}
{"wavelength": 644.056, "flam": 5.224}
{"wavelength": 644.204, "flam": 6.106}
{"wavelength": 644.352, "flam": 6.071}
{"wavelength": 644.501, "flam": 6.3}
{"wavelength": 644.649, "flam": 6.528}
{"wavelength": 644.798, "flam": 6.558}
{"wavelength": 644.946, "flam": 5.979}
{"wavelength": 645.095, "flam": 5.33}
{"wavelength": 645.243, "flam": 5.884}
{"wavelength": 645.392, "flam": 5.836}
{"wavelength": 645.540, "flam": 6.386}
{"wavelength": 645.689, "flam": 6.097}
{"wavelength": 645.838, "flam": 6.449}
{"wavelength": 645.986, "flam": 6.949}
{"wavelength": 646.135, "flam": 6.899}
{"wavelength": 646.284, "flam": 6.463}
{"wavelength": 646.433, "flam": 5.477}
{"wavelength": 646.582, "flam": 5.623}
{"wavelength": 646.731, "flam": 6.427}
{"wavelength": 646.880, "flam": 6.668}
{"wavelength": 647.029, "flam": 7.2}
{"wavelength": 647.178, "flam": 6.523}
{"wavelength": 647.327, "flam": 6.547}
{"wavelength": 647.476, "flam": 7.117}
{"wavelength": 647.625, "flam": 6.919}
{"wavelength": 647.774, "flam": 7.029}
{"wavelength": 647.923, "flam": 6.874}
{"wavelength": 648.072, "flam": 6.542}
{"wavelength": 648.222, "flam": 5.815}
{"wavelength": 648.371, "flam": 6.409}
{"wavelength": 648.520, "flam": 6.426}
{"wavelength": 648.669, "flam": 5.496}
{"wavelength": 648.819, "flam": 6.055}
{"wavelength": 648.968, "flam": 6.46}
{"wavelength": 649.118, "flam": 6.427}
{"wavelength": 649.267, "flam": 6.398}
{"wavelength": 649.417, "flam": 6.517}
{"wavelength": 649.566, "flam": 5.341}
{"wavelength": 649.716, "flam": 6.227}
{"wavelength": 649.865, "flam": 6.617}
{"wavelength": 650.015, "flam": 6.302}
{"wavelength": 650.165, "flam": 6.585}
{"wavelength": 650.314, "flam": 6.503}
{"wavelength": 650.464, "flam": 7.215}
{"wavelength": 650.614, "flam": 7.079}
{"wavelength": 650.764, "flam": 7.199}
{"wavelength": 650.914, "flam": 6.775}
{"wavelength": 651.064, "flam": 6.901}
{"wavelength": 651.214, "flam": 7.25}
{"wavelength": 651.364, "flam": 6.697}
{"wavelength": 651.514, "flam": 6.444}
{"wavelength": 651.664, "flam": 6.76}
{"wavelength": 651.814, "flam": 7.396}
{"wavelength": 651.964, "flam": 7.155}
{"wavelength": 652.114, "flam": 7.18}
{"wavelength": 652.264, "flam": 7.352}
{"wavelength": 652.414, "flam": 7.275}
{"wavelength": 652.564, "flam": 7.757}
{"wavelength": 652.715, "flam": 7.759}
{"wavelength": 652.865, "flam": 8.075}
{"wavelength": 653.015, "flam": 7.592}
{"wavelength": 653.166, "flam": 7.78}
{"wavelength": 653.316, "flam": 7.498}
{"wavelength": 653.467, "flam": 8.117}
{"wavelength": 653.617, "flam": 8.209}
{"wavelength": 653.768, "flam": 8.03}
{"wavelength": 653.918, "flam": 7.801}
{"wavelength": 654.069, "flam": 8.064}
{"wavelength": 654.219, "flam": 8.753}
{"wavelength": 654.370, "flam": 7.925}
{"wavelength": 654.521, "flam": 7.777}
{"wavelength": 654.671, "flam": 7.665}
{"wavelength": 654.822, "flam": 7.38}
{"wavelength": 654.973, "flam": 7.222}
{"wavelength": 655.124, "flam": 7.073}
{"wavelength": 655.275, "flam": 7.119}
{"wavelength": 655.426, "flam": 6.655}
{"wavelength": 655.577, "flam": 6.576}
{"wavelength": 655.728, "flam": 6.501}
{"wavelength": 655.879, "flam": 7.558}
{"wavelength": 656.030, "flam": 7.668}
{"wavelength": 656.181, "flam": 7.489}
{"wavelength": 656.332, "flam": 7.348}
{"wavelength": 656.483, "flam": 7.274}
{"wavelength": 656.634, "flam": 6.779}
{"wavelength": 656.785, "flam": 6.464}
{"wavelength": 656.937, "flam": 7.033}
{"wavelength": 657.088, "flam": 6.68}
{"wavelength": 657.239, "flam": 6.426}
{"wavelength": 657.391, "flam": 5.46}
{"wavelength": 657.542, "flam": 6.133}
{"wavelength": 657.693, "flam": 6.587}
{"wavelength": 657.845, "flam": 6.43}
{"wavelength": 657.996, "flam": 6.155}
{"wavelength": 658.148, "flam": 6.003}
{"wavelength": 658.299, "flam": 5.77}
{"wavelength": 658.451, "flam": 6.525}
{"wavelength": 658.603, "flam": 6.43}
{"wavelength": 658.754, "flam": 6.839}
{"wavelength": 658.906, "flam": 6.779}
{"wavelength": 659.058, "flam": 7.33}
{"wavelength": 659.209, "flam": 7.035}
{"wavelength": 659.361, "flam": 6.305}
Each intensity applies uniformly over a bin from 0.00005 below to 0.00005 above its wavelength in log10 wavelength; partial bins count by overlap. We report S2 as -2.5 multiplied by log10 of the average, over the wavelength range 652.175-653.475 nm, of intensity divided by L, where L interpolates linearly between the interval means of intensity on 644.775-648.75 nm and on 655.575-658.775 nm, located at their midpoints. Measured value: -0.17 mag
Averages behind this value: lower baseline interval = 6.37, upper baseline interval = 6.64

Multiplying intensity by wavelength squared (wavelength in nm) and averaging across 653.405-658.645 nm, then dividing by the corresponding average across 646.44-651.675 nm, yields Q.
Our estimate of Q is 1.10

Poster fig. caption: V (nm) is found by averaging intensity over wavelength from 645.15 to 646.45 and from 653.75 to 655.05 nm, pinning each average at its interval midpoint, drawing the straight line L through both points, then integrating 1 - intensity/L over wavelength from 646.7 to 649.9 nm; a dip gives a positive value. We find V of 0.13 nm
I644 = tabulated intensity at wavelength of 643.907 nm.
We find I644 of 5.725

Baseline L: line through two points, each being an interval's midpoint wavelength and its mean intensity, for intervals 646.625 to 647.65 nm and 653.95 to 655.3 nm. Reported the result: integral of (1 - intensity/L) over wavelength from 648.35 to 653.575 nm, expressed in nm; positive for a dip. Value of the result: 0.24 nm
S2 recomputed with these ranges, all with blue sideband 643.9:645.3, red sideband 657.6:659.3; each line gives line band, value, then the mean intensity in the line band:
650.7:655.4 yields -0.18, 7.48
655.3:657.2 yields -0.09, 7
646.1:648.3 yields -0.08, 6.53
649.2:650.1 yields -0.01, 6.23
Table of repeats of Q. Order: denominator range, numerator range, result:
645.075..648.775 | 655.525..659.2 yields 1.08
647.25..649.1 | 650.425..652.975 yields 1.12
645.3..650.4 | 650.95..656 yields 1.18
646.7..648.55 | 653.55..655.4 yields 1.18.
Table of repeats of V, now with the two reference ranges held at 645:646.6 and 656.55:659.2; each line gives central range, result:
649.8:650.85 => -0.09 nm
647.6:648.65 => -0.05 nm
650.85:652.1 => -0.13 nm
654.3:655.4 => -0.18 nm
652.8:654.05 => -0.30 nm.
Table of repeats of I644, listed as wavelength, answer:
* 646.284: 6.463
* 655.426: 6.655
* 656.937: 7.033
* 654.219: 8.753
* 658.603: 6.43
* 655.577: 6.576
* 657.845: 6.43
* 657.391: 5.46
